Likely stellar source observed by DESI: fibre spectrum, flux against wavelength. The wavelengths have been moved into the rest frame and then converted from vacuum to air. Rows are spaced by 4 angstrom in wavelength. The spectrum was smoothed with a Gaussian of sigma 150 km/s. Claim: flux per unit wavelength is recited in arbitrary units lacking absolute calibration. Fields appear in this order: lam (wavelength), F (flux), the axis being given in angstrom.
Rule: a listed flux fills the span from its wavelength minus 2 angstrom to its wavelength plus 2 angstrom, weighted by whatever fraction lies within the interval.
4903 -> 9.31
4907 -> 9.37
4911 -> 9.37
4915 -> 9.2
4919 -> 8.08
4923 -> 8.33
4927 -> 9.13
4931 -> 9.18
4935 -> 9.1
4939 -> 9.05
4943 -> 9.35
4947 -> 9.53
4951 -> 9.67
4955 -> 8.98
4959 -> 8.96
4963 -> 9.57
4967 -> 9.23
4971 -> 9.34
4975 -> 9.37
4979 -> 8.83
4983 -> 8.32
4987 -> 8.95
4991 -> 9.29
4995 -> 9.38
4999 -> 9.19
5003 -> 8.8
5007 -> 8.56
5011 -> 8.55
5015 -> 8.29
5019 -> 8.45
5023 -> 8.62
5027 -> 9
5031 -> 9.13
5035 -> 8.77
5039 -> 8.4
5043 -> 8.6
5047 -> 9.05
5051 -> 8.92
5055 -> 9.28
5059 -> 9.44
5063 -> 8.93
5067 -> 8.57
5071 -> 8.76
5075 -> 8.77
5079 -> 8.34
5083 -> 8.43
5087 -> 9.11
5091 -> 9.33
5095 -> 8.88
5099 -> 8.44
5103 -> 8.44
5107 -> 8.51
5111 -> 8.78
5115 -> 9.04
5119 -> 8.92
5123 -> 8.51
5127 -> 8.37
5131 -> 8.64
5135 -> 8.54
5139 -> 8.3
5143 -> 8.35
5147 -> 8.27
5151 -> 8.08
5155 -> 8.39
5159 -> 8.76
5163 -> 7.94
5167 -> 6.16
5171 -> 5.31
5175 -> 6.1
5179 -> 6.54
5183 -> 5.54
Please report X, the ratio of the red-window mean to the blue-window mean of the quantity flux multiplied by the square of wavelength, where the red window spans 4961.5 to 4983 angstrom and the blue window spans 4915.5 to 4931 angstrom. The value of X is 1.08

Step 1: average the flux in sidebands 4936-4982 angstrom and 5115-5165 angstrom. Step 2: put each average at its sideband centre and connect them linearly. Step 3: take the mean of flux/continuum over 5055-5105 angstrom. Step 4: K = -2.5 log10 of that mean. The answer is -0.01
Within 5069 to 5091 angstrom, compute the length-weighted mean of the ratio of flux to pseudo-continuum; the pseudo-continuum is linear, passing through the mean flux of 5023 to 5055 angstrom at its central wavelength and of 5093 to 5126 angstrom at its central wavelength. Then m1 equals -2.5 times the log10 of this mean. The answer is 0.00 mag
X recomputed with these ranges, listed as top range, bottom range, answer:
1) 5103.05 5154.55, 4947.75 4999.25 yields 0.99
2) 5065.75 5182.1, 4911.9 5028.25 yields 0.97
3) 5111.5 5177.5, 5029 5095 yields 0.93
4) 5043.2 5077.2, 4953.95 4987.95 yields 1.02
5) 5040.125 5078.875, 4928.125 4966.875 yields 1.00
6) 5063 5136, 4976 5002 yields 1.01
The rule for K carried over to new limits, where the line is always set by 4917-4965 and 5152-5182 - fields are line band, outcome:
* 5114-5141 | -0.167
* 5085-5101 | -0.163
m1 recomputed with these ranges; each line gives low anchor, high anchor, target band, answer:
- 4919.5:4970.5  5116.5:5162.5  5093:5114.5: -0.01 mag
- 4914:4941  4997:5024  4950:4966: -0.06 mag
